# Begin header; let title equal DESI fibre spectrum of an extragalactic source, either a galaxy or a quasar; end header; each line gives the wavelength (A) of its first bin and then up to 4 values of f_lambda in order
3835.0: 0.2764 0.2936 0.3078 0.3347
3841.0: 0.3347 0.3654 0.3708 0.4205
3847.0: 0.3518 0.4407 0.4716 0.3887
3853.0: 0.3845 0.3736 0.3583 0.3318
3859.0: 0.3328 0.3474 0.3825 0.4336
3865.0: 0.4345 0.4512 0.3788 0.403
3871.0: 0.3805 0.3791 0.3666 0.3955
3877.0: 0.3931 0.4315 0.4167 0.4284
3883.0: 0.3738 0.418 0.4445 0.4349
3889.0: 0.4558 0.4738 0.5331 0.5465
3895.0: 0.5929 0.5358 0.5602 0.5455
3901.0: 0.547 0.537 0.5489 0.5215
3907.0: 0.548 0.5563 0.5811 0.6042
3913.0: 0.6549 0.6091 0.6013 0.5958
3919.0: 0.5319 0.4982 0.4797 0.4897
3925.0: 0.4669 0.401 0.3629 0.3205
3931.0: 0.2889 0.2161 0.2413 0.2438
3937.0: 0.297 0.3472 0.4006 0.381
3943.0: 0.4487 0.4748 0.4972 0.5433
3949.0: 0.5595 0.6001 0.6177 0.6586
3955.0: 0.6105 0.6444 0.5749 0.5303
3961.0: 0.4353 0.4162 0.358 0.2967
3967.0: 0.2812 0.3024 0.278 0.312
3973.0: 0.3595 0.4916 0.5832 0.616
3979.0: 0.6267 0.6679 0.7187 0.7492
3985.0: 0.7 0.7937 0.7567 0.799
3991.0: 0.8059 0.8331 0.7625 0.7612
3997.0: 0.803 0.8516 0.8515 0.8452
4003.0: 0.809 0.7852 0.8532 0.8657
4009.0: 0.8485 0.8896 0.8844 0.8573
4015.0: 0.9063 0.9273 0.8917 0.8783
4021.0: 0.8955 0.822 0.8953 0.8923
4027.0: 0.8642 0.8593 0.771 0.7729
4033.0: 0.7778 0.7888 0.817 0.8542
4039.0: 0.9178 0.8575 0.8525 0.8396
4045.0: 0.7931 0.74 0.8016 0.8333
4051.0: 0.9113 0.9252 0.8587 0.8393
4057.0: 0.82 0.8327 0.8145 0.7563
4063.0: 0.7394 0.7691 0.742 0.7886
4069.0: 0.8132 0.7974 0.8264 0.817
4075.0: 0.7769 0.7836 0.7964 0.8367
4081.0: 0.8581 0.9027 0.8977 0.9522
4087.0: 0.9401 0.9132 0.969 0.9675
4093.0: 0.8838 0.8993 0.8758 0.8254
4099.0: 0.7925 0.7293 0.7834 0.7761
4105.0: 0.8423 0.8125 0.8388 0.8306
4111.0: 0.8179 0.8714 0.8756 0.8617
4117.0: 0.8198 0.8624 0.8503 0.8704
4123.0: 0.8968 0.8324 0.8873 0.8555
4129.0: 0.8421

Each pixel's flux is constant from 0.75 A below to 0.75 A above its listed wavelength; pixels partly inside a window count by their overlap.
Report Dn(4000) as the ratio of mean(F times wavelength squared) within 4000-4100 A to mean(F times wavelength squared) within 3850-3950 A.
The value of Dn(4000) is 2.04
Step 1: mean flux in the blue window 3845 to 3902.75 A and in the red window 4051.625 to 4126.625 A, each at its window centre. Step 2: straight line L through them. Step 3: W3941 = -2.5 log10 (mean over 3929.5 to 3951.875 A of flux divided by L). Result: 0.37 mag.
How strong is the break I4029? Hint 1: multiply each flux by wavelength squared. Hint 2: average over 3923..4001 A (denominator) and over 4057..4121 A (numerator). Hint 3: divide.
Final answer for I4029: 1.7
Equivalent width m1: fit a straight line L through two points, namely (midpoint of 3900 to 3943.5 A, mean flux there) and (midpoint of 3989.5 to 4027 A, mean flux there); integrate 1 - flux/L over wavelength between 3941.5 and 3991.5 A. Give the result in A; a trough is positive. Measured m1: 8.9 A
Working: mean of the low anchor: 0.46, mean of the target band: 0.545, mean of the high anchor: 0.85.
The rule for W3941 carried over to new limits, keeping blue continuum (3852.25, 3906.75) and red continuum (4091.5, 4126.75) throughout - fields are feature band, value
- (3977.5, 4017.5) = -0.23 mag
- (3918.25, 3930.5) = 0.18 mag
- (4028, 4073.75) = -0.11 mag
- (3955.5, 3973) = 0.41 mag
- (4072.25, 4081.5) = -0.03 mag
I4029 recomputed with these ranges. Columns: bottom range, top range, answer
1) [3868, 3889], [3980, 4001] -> 2.03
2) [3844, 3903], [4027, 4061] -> 2.10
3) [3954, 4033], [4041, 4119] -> 1.24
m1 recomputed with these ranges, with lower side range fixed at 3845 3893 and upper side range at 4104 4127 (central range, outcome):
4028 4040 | -2.0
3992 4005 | -3.5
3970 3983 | 1.4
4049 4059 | -1.6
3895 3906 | -2.0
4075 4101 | -2.3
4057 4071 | -0.5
